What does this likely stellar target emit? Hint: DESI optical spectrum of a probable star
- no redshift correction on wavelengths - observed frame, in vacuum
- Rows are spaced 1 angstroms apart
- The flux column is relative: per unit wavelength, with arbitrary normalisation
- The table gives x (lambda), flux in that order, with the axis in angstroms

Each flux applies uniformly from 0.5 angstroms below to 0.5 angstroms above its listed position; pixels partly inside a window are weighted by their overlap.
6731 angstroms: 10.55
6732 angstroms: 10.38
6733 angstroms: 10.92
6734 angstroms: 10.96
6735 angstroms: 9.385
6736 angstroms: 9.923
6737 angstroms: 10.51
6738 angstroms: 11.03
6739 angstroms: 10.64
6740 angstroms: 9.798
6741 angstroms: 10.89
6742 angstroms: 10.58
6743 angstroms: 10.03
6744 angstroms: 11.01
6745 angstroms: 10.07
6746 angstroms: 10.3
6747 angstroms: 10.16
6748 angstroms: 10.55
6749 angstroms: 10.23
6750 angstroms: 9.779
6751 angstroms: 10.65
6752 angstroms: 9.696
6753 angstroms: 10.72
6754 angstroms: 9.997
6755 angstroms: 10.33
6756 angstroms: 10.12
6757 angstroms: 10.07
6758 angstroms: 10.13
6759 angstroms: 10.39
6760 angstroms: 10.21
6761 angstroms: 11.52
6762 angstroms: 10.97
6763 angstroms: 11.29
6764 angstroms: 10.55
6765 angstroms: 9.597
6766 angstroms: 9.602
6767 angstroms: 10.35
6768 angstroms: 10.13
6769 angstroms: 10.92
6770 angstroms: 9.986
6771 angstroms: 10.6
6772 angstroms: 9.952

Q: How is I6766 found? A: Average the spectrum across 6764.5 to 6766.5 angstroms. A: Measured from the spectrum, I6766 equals 9.6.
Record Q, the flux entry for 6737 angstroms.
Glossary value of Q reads 10.51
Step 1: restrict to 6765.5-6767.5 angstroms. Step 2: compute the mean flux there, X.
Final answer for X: 9.98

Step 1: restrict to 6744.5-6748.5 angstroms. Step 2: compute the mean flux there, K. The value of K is 10.3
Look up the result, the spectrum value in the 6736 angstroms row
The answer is 9.923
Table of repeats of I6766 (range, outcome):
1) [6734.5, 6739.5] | 10.3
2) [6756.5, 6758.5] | 10.1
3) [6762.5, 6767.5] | 10.3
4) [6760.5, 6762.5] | 11.2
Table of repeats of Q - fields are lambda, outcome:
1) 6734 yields 10.96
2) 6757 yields 10.07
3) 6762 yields 10.97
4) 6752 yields 9.696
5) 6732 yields 10.38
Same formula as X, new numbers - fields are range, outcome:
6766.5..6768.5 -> 10.2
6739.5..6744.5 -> 10.5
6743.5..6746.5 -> 10.5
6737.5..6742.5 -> 10.6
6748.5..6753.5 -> 10.2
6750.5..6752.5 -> 10.2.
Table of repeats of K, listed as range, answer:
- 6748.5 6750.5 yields 10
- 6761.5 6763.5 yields 11.1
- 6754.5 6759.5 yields 10.2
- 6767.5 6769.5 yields 10.5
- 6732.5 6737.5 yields 10.3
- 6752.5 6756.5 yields 10.3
